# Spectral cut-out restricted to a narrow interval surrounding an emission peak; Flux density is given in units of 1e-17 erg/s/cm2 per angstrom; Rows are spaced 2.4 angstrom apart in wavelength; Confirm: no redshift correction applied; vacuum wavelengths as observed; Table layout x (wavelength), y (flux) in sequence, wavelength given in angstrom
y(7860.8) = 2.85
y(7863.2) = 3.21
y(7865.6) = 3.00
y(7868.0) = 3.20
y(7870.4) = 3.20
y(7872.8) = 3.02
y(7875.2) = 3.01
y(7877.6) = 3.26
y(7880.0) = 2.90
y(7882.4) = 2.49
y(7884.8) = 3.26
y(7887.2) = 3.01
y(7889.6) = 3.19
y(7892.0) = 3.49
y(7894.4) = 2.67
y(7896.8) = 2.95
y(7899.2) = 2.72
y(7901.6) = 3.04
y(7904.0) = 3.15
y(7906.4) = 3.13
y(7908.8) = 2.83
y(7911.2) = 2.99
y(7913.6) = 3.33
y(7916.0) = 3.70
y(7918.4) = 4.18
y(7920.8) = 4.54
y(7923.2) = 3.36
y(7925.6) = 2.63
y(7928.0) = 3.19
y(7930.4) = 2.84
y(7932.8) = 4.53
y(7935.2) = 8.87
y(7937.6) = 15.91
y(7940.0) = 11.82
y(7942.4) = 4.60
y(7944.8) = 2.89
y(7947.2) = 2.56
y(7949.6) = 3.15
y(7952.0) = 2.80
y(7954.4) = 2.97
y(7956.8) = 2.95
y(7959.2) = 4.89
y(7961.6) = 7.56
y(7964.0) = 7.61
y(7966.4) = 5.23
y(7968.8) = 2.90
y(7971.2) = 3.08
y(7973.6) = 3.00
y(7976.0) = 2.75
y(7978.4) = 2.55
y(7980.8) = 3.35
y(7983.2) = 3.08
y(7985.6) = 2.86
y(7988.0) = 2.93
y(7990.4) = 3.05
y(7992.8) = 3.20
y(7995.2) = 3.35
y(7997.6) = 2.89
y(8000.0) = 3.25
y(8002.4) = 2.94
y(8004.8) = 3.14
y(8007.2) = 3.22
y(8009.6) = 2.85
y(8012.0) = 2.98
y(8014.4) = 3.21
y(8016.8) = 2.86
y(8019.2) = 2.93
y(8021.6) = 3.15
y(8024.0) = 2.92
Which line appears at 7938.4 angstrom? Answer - H-alpha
